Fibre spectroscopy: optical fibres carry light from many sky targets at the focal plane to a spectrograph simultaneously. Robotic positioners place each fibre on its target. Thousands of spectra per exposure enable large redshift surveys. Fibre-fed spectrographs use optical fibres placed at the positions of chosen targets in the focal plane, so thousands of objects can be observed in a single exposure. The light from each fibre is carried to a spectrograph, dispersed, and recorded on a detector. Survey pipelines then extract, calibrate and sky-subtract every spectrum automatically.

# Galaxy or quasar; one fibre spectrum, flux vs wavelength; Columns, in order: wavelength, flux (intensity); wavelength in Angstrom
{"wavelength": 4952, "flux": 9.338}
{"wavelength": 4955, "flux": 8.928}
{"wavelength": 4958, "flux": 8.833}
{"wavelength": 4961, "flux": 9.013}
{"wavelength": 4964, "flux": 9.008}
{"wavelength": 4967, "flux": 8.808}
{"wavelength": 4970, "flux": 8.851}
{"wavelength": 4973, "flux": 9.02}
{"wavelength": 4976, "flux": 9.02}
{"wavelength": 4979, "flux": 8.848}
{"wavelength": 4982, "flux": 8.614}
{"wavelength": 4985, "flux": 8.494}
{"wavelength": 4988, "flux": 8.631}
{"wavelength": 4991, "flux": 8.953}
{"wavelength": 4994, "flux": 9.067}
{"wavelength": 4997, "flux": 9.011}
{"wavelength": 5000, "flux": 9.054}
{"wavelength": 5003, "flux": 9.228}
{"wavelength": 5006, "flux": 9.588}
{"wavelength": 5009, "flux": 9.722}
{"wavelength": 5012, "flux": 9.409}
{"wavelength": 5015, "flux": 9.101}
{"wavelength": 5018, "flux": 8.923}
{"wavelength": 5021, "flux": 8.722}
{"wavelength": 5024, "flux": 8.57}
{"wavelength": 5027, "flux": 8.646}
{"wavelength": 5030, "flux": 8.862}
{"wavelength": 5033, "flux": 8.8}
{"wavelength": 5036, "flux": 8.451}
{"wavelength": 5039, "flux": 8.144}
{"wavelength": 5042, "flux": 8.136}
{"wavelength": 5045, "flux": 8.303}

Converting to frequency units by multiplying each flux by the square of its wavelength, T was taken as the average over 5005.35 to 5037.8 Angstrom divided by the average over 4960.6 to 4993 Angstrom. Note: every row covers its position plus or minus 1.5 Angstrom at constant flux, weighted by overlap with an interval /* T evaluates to 1.03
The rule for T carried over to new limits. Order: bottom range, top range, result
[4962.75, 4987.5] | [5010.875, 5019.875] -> 1.05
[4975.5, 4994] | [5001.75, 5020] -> 1.07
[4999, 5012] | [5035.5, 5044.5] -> 0.89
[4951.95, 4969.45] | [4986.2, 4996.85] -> 1.01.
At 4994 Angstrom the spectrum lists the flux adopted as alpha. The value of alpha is 9.067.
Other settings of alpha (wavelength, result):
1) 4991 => 8.953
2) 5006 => 9.588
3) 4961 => 9.013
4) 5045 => 8.303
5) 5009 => 9.722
